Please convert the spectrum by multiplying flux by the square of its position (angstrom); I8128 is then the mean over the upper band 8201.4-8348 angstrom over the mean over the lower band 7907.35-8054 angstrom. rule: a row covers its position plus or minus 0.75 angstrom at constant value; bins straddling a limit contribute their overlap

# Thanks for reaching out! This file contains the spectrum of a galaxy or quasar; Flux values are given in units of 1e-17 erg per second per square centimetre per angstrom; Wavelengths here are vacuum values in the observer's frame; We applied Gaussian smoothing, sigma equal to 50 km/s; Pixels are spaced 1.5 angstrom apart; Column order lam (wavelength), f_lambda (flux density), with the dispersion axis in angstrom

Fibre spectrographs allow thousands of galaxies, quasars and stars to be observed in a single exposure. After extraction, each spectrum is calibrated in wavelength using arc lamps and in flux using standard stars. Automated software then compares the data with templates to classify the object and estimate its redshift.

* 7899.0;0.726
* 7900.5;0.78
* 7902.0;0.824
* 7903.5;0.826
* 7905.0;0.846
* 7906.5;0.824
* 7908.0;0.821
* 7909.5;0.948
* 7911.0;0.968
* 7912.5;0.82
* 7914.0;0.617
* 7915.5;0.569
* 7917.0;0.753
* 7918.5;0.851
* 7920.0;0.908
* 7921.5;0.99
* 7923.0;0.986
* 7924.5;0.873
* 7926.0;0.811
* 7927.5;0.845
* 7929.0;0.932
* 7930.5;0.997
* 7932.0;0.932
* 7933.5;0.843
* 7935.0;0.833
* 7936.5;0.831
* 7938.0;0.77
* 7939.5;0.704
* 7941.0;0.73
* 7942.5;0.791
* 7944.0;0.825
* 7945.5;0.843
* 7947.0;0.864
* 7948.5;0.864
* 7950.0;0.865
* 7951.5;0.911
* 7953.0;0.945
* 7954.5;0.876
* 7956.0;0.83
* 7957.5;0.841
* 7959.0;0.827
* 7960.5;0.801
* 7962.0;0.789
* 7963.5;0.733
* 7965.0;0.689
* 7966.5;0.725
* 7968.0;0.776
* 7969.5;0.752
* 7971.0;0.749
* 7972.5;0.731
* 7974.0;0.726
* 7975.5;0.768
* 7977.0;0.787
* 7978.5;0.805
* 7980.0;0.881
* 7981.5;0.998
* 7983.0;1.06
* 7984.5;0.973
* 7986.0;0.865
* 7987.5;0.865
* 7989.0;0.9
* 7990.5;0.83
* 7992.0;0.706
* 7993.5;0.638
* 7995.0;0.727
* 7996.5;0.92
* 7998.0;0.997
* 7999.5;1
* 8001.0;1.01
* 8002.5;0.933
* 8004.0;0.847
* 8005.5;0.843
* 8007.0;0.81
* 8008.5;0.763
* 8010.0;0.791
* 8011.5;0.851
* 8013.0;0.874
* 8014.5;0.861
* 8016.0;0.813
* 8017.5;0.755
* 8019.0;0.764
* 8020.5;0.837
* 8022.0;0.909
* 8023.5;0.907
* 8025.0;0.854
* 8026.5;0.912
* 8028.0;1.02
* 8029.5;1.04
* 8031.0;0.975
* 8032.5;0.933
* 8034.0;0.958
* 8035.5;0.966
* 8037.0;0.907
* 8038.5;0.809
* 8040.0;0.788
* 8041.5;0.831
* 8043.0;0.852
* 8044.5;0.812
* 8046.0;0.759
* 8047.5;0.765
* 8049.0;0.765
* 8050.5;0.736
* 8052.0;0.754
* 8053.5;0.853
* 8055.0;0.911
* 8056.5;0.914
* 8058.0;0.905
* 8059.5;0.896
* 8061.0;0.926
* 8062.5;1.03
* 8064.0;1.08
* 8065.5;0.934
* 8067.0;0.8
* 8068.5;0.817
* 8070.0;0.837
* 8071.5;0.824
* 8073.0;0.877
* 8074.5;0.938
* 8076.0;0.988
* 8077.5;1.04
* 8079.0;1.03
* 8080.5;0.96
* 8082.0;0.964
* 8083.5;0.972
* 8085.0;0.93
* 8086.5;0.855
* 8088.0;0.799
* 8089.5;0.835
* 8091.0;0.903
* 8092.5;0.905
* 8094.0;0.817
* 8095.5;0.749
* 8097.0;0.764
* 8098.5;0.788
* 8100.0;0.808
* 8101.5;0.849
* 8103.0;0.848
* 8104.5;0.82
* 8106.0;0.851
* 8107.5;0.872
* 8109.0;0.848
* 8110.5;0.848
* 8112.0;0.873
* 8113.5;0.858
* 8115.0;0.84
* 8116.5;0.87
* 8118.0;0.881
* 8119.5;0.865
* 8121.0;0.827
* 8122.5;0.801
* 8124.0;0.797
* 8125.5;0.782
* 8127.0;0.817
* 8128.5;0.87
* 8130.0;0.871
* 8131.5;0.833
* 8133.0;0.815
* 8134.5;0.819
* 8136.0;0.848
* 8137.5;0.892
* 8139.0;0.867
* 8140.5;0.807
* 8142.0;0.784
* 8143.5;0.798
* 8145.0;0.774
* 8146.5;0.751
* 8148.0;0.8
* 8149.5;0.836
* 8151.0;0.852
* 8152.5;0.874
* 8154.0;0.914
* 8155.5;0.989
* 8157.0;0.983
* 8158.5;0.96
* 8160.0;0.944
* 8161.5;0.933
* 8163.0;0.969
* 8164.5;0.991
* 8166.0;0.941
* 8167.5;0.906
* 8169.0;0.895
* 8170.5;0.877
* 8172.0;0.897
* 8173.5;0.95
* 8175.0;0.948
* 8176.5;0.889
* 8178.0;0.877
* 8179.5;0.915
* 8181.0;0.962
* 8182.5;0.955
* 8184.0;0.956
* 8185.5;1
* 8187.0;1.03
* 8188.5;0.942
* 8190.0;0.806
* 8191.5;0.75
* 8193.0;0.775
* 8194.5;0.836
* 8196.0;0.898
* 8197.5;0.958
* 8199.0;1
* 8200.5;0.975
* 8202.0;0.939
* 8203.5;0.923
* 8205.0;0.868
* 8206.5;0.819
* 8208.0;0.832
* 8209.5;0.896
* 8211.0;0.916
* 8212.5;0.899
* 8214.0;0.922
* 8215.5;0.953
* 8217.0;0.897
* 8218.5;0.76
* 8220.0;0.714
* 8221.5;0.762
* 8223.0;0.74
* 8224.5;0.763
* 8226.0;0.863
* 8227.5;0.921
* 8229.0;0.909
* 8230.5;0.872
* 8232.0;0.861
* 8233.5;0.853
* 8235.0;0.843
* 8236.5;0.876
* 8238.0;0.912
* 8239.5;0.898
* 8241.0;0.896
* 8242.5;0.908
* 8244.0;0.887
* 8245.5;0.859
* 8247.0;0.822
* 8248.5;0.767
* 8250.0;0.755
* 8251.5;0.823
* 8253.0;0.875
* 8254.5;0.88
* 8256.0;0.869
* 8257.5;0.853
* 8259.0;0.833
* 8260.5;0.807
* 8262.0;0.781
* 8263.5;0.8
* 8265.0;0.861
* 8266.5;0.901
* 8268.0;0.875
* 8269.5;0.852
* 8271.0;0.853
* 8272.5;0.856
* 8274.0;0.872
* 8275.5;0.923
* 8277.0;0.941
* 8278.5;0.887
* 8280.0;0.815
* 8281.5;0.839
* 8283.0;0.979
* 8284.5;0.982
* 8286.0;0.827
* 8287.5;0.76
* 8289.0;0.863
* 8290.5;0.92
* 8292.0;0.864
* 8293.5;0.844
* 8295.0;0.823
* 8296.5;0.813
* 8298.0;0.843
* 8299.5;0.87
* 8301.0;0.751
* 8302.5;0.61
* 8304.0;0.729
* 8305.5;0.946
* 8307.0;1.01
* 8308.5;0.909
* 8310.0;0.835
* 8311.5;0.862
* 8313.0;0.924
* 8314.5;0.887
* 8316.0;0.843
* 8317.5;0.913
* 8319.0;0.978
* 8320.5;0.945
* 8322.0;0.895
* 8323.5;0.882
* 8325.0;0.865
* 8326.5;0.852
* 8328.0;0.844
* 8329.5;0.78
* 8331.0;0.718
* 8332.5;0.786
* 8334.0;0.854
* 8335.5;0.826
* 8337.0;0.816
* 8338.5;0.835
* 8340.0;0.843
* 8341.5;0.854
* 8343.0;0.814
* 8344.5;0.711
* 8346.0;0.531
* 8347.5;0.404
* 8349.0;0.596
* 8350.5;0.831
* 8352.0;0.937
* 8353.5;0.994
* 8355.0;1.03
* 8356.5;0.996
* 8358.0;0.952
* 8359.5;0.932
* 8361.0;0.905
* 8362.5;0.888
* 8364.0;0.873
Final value 1.08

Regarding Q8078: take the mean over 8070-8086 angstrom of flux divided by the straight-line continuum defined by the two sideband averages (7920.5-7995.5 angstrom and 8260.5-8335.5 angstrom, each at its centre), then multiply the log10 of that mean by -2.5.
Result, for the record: -0.126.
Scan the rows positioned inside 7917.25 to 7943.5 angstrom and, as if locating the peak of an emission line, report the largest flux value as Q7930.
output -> 0.997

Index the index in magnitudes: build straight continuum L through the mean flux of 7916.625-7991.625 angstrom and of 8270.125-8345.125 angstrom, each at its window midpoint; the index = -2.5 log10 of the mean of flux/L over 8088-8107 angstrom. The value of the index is 0.02 mag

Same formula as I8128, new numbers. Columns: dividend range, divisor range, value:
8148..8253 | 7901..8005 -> 1.12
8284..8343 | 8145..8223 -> 0.98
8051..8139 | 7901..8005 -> 1.07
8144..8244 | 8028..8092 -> 1.03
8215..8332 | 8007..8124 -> 1.03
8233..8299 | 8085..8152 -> 1.07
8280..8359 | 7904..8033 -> 1.09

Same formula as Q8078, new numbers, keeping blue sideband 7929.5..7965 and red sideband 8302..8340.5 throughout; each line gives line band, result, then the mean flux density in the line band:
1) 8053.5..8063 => -0.100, 0.922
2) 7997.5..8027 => -0.035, 0.865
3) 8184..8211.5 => -0.064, 0.899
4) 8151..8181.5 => -0.101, 0.929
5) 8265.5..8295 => -0.028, 0.875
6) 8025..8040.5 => -0.111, 0.929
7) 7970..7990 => -0.022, 0.853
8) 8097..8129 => 0.009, 0.837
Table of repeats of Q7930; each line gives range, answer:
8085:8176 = 0.991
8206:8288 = 0.982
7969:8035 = 1.06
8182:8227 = 1.03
